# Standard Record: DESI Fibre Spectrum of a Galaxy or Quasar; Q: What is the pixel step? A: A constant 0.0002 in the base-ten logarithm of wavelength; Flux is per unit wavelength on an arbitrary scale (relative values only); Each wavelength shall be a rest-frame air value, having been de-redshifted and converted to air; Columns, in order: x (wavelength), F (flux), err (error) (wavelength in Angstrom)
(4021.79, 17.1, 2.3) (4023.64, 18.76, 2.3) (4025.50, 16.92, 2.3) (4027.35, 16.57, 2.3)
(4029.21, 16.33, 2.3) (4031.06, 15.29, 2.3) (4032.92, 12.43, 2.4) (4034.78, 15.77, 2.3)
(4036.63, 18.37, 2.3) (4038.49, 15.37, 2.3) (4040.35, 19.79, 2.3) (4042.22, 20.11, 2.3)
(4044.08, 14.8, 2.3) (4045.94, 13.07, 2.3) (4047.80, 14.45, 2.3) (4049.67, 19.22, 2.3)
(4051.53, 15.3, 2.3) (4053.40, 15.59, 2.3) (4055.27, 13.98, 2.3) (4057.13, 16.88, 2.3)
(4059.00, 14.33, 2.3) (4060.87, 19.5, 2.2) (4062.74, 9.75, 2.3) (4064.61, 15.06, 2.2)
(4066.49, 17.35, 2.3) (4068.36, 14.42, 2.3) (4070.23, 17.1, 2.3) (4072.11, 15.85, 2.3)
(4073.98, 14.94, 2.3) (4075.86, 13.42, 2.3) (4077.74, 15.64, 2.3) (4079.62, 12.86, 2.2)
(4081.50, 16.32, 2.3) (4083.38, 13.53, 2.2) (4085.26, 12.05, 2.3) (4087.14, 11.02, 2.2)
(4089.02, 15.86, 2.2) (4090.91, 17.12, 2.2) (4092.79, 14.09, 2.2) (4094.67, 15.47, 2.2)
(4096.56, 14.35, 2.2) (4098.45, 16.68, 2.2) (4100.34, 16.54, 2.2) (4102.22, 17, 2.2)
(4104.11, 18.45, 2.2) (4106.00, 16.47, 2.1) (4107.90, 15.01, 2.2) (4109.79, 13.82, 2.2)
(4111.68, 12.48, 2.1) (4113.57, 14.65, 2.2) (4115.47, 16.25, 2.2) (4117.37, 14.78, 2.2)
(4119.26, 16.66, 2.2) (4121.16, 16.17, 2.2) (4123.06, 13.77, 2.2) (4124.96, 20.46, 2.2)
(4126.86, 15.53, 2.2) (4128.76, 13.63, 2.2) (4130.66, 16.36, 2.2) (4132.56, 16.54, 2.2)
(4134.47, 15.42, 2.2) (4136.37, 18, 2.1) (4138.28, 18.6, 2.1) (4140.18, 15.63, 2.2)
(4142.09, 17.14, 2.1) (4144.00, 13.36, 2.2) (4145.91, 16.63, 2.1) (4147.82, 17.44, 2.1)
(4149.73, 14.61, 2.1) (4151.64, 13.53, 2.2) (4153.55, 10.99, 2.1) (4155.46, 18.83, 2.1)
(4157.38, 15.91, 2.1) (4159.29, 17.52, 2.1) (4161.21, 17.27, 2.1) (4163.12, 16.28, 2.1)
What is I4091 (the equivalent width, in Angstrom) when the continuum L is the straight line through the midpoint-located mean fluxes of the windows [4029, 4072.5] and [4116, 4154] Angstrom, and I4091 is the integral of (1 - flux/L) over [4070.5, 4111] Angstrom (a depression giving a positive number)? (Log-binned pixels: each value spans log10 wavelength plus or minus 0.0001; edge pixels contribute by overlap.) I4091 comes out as 1.9 Angstrom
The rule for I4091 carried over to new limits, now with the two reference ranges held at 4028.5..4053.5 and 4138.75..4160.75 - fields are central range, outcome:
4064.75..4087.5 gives 1.94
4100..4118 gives 0.40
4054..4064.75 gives 0.77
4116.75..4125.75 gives -0.30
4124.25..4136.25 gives -0.43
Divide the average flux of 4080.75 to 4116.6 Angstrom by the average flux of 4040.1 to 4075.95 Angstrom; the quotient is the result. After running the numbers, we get 0.96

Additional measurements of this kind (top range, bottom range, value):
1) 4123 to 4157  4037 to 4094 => 1.04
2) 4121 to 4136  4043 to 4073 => 1.04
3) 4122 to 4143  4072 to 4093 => 1.15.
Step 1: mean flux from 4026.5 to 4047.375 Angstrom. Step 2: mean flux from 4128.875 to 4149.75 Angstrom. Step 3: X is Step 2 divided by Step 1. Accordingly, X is 1.01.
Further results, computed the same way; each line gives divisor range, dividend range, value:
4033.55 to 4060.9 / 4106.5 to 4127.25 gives 0.95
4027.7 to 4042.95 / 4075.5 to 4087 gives 0.83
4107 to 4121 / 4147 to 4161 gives 1.05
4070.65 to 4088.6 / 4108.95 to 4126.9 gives 1.10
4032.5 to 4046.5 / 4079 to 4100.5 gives 0.89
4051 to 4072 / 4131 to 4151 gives 1.06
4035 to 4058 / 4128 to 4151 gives 0.98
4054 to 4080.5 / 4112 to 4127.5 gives 1.05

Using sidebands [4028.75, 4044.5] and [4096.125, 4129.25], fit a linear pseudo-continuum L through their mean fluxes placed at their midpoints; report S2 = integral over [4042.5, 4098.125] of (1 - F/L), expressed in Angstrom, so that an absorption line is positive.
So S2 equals 4.0 Angstrom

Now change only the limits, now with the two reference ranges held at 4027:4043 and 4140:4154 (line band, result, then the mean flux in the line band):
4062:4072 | 0.8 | 14.9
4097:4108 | -0.7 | 16.7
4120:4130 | -0.4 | 15.9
